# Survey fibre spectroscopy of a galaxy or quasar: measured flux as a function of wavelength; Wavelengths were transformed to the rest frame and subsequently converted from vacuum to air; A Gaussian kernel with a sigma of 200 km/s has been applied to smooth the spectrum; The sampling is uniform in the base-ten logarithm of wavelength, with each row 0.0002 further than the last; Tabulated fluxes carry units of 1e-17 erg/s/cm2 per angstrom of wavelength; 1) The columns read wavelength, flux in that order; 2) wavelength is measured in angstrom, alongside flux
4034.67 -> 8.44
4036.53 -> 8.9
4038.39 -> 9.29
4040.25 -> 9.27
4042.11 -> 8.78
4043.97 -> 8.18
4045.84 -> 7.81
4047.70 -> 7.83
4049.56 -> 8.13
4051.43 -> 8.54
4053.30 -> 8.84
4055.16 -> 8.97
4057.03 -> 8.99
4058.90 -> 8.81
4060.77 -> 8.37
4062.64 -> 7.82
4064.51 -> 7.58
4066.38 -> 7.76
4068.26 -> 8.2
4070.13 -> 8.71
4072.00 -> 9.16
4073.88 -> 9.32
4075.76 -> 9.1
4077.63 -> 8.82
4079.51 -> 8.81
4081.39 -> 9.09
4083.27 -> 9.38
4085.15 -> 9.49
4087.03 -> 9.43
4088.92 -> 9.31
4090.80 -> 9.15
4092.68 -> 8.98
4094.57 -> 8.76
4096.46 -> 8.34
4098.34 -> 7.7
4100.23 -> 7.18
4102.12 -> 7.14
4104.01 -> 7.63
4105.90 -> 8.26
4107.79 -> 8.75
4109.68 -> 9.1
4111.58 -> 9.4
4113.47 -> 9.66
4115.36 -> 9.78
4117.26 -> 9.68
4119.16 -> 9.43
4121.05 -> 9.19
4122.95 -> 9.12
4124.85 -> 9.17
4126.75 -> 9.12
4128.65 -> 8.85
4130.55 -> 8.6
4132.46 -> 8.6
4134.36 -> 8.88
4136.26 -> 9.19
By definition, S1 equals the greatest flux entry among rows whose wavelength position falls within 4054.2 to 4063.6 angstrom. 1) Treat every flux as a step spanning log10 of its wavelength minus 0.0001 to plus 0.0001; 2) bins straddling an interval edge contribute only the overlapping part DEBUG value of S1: 8.99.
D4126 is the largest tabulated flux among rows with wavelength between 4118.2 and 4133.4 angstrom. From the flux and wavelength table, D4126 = 9.43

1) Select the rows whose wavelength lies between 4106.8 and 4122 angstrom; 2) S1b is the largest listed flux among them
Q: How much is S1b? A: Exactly 9.78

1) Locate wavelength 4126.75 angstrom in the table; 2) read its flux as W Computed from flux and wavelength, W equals 9.12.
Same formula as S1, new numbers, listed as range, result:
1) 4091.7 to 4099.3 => 8.98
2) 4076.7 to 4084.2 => 9.38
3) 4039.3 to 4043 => 9.27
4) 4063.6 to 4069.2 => 8.2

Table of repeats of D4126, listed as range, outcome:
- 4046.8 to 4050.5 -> 8.13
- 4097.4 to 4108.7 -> 8.75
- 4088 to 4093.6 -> 9.31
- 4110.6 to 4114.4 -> 9.66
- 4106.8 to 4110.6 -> 9.1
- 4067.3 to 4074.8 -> 9.32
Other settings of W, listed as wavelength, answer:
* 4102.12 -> 7.14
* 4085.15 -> 9.49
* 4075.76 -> 9.1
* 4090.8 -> 9.15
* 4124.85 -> 9.17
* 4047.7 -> 7.83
